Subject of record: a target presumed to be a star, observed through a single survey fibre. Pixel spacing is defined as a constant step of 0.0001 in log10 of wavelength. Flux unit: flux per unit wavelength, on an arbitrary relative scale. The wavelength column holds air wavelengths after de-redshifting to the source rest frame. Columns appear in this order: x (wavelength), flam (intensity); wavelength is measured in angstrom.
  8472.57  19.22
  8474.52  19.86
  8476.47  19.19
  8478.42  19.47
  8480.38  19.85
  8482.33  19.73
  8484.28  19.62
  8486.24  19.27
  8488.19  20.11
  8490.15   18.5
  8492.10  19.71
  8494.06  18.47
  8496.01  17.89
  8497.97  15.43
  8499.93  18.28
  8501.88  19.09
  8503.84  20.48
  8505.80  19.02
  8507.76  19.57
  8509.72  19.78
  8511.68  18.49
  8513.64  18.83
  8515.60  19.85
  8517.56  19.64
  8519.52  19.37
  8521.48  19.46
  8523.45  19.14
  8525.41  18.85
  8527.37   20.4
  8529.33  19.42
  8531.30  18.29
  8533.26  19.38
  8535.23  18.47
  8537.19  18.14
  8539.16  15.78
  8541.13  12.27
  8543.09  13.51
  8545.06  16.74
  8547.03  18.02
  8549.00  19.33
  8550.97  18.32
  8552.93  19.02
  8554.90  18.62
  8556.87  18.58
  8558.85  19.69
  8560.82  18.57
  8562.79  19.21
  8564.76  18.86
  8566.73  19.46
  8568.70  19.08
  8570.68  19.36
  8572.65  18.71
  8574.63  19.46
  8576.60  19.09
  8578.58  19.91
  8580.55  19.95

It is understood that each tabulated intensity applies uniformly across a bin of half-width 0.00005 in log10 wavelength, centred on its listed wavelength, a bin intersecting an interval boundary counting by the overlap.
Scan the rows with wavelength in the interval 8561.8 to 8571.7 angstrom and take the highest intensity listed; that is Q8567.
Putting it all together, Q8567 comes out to 19.46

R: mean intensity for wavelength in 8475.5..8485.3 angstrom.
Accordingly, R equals 19.6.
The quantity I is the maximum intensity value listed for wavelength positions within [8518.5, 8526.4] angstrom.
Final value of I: 19.46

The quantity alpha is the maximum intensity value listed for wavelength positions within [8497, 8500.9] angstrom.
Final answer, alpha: 18.28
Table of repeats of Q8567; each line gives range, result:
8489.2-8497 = 19.71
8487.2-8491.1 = 20.11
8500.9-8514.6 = 20.48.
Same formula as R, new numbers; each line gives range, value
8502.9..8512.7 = 19.5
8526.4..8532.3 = 19.4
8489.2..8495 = 18.9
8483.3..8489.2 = 19.6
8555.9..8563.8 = 19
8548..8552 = 18.9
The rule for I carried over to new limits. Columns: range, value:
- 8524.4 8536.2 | 20.4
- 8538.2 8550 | 19.33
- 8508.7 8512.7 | 19.78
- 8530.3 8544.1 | 19.38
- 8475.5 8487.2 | 19.85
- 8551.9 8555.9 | 19.02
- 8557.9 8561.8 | 19.69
